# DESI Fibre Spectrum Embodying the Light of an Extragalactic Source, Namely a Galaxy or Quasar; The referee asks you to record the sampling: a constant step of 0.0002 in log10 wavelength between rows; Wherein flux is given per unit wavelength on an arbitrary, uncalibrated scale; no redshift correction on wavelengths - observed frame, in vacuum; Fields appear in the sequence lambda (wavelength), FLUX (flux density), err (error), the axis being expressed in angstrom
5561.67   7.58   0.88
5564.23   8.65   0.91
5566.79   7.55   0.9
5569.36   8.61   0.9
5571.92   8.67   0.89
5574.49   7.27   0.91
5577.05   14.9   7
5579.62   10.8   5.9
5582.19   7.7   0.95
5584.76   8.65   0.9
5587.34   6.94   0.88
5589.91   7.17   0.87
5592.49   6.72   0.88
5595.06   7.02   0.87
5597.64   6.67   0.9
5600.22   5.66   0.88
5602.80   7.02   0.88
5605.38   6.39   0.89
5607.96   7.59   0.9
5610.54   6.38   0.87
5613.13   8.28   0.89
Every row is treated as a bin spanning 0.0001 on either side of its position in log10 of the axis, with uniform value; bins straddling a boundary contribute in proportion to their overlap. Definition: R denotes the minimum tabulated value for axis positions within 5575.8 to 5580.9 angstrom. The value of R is 10.8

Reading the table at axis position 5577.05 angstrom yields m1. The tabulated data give 14.9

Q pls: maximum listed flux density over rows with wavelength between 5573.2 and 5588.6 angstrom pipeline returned 14.9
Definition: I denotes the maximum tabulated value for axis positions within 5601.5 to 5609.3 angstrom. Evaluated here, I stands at 7.59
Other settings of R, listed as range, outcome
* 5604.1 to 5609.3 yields 6.39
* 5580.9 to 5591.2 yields 6.94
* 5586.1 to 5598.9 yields 6.67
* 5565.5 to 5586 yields 7.27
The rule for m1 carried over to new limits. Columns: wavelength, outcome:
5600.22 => 5.66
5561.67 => 7.58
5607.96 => 7.59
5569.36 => 8.61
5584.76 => 8.65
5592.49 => 6.72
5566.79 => 7.55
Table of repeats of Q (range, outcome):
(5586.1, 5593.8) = 7.17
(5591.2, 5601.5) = 7.02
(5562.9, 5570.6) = 8.65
